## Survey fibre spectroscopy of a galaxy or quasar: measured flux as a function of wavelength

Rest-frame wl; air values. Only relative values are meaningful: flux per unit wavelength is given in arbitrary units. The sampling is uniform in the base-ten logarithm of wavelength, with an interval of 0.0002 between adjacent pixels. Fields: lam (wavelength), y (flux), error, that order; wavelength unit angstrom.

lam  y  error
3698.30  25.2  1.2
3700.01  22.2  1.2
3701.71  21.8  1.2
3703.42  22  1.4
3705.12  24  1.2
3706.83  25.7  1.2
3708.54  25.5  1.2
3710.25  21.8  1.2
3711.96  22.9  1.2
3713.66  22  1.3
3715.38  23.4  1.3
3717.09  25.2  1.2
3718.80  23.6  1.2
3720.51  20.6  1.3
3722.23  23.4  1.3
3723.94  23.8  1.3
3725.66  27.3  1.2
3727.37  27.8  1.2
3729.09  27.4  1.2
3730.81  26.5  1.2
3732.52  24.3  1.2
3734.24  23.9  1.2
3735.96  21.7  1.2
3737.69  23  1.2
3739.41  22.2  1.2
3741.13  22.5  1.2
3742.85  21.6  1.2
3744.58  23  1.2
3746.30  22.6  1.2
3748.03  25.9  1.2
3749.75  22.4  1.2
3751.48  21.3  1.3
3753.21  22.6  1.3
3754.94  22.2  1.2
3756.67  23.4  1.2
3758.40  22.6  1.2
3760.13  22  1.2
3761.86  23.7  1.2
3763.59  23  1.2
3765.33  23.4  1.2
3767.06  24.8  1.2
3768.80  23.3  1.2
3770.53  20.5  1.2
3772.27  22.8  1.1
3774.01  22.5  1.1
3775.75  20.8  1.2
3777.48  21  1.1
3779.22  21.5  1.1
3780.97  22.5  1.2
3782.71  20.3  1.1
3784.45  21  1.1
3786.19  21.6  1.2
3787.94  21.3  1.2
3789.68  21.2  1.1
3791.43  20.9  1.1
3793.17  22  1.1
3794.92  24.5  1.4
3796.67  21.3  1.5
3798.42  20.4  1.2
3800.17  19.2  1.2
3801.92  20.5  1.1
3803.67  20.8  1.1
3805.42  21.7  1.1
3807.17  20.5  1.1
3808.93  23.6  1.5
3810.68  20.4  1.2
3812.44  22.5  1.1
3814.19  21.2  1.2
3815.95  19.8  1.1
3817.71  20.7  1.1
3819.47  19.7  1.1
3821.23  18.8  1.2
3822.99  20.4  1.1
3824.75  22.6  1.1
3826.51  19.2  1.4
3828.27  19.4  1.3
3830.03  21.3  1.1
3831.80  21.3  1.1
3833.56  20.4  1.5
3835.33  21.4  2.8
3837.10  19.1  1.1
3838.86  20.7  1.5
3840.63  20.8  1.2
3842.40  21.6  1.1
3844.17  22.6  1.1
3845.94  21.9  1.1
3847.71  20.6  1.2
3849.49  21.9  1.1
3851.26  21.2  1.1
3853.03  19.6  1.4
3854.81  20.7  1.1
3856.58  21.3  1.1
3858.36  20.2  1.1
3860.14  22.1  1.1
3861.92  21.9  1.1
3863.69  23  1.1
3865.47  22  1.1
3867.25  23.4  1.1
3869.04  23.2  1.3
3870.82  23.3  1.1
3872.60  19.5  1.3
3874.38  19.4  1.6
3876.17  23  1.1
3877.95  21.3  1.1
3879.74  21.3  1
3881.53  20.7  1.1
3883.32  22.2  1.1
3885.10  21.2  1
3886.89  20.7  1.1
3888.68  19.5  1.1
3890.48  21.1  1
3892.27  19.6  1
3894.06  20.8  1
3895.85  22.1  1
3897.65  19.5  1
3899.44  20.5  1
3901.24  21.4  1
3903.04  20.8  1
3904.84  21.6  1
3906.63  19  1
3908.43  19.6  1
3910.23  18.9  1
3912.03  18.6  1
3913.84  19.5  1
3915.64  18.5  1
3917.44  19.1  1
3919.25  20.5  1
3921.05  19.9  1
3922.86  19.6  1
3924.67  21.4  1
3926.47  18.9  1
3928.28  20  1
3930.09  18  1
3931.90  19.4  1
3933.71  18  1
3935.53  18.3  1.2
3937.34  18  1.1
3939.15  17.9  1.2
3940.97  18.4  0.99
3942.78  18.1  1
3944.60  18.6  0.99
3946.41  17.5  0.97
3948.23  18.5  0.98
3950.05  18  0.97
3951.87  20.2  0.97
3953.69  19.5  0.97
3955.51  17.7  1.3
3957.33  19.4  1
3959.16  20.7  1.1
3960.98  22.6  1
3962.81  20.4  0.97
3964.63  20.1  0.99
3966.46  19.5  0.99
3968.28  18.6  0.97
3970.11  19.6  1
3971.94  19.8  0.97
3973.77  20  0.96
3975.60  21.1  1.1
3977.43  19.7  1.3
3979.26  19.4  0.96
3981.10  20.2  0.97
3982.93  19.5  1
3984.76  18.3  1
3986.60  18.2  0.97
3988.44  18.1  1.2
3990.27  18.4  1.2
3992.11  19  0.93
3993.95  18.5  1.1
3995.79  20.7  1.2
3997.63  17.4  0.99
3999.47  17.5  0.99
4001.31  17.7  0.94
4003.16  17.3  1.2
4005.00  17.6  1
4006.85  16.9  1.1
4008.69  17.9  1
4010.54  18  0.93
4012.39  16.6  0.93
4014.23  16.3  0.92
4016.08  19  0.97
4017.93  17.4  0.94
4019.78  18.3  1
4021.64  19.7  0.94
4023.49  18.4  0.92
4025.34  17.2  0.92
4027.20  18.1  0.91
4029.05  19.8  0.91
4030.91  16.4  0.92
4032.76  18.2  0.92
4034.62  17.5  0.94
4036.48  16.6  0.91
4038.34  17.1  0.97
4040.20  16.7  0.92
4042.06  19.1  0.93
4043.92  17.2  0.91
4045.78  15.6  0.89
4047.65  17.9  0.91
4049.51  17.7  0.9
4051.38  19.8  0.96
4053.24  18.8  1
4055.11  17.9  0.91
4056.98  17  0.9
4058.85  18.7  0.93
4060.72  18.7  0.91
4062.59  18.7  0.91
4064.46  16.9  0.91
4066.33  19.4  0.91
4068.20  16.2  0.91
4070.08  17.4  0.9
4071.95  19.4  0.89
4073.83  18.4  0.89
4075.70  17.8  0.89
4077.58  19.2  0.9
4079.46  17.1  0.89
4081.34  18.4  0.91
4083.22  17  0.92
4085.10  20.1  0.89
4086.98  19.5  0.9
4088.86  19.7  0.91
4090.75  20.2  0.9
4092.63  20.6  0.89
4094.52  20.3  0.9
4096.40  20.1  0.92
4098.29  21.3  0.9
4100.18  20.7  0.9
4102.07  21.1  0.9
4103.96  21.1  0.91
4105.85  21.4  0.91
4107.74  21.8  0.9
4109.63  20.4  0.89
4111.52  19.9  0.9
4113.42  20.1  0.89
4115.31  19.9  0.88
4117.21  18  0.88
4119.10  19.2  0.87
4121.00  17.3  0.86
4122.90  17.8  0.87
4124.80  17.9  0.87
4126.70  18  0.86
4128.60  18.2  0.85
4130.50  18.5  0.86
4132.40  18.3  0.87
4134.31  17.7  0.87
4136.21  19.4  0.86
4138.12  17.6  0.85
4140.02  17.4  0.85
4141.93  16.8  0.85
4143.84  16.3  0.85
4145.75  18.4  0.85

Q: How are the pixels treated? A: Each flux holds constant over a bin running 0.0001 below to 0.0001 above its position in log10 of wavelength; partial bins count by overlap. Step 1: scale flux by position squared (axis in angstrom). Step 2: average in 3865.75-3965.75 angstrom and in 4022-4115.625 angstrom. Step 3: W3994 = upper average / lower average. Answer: 1.02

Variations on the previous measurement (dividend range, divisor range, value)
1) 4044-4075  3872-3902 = 0.94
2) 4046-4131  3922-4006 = 1.06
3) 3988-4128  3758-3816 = 0.98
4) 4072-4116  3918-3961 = 1.12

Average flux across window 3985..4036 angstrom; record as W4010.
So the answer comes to 18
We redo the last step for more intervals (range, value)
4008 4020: 17.6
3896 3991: 19.4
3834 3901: 21.2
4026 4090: 18.1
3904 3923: 19.5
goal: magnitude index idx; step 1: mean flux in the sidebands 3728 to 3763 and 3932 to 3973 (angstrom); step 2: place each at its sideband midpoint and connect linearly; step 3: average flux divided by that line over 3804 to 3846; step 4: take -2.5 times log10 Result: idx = 0.04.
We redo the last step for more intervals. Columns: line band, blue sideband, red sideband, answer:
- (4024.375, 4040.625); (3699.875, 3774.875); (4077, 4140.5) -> 0.15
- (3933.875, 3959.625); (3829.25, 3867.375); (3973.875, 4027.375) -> 0.05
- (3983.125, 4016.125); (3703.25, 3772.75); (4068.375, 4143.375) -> 0.13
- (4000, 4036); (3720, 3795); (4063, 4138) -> 0.13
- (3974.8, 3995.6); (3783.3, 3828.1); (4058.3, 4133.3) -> 0.04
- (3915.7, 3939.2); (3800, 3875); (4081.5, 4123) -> 0.08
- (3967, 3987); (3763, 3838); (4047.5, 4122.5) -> 0.02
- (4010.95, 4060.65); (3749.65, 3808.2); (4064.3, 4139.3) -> 0.11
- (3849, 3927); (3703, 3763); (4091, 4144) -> 0.05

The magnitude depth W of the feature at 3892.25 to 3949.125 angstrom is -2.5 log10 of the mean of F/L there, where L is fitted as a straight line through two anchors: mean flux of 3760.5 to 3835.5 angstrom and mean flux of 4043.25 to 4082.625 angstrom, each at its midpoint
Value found 0.025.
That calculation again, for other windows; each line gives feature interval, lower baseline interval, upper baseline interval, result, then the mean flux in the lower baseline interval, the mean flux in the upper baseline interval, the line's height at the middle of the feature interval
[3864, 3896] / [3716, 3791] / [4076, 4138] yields 0.02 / 23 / 19.3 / 21.7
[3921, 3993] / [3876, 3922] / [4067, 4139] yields 0.05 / 20.4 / 19.1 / 20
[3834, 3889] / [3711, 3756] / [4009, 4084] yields -0.01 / 23.6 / 17.9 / 21.3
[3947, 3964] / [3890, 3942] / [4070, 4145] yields -0.01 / 19.6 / 19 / 19.5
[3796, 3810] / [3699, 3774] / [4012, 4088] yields 0.06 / 23.4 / 18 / 22.2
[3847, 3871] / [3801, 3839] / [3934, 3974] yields -0.07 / 20.7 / 19.1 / 20.3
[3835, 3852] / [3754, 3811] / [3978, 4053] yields -0.02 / 21.9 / 18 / 20.9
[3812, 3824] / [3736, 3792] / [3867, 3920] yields 0.06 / 22.3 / 20.6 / 21.6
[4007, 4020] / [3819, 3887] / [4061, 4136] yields 0.13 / 21.2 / 19.1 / 19.8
